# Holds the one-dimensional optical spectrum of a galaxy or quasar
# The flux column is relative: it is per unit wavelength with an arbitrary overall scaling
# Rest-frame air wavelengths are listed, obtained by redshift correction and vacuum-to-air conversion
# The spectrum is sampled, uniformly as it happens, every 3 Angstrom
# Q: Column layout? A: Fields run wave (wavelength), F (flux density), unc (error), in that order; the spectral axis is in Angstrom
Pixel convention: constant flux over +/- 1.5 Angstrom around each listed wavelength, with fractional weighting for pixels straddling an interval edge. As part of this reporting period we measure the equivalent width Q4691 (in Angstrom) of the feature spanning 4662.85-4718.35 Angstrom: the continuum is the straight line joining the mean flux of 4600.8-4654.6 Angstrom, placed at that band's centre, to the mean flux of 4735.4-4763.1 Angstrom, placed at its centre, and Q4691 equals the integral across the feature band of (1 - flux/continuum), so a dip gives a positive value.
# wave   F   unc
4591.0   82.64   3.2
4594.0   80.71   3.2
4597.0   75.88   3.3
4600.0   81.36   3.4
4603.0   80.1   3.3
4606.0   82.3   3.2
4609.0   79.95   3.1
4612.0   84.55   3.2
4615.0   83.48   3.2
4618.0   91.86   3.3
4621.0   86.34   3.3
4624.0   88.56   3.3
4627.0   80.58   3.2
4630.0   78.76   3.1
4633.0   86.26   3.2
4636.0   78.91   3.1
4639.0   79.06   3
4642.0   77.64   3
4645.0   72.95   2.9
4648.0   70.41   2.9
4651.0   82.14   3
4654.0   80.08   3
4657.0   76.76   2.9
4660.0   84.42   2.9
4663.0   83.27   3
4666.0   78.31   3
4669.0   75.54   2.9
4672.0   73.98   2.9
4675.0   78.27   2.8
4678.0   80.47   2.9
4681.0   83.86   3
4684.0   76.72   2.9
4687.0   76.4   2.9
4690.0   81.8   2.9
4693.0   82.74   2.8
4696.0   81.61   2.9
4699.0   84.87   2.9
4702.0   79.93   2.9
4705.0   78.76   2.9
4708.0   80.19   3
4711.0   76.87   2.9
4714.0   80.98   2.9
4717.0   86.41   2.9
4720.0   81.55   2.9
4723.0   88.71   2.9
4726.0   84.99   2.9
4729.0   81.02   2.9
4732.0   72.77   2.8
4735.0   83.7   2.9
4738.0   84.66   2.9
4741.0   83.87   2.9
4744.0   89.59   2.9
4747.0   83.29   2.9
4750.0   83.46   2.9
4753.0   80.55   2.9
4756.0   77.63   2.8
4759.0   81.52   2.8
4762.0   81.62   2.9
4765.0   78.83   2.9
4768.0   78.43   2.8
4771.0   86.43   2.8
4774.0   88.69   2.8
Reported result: 1.5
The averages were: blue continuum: 81.4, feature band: 80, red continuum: 83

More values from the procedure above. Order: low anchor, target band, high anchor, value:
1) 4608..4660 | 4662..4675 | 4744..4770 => 0.6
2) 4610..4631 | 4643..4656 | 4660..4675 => 0.7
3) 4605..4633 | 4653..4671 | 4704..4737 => 0.8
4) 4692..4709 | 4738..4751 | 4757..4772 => -0.6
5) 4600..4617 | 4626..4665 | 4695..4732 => 1.3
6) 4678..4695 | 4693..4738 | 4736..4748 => 0.7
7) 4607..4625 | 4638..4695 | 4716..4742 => 3.9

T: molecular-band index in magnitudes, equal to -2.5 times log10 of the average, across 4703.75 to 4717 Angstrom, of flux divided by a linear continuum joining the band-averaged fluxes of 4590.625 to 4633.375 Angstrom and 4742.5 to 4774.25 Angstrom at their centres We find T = 0.03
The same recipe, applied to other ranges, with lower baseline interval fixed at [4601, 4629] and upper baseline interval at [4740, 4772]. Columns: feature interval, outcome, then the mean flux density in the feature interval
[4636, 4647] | 0.10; 76.6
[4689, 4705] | 0.01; 81.9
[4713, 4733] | 0.00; 82.6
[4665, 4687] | 0.07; 78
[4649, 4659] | 0.05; 79.4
